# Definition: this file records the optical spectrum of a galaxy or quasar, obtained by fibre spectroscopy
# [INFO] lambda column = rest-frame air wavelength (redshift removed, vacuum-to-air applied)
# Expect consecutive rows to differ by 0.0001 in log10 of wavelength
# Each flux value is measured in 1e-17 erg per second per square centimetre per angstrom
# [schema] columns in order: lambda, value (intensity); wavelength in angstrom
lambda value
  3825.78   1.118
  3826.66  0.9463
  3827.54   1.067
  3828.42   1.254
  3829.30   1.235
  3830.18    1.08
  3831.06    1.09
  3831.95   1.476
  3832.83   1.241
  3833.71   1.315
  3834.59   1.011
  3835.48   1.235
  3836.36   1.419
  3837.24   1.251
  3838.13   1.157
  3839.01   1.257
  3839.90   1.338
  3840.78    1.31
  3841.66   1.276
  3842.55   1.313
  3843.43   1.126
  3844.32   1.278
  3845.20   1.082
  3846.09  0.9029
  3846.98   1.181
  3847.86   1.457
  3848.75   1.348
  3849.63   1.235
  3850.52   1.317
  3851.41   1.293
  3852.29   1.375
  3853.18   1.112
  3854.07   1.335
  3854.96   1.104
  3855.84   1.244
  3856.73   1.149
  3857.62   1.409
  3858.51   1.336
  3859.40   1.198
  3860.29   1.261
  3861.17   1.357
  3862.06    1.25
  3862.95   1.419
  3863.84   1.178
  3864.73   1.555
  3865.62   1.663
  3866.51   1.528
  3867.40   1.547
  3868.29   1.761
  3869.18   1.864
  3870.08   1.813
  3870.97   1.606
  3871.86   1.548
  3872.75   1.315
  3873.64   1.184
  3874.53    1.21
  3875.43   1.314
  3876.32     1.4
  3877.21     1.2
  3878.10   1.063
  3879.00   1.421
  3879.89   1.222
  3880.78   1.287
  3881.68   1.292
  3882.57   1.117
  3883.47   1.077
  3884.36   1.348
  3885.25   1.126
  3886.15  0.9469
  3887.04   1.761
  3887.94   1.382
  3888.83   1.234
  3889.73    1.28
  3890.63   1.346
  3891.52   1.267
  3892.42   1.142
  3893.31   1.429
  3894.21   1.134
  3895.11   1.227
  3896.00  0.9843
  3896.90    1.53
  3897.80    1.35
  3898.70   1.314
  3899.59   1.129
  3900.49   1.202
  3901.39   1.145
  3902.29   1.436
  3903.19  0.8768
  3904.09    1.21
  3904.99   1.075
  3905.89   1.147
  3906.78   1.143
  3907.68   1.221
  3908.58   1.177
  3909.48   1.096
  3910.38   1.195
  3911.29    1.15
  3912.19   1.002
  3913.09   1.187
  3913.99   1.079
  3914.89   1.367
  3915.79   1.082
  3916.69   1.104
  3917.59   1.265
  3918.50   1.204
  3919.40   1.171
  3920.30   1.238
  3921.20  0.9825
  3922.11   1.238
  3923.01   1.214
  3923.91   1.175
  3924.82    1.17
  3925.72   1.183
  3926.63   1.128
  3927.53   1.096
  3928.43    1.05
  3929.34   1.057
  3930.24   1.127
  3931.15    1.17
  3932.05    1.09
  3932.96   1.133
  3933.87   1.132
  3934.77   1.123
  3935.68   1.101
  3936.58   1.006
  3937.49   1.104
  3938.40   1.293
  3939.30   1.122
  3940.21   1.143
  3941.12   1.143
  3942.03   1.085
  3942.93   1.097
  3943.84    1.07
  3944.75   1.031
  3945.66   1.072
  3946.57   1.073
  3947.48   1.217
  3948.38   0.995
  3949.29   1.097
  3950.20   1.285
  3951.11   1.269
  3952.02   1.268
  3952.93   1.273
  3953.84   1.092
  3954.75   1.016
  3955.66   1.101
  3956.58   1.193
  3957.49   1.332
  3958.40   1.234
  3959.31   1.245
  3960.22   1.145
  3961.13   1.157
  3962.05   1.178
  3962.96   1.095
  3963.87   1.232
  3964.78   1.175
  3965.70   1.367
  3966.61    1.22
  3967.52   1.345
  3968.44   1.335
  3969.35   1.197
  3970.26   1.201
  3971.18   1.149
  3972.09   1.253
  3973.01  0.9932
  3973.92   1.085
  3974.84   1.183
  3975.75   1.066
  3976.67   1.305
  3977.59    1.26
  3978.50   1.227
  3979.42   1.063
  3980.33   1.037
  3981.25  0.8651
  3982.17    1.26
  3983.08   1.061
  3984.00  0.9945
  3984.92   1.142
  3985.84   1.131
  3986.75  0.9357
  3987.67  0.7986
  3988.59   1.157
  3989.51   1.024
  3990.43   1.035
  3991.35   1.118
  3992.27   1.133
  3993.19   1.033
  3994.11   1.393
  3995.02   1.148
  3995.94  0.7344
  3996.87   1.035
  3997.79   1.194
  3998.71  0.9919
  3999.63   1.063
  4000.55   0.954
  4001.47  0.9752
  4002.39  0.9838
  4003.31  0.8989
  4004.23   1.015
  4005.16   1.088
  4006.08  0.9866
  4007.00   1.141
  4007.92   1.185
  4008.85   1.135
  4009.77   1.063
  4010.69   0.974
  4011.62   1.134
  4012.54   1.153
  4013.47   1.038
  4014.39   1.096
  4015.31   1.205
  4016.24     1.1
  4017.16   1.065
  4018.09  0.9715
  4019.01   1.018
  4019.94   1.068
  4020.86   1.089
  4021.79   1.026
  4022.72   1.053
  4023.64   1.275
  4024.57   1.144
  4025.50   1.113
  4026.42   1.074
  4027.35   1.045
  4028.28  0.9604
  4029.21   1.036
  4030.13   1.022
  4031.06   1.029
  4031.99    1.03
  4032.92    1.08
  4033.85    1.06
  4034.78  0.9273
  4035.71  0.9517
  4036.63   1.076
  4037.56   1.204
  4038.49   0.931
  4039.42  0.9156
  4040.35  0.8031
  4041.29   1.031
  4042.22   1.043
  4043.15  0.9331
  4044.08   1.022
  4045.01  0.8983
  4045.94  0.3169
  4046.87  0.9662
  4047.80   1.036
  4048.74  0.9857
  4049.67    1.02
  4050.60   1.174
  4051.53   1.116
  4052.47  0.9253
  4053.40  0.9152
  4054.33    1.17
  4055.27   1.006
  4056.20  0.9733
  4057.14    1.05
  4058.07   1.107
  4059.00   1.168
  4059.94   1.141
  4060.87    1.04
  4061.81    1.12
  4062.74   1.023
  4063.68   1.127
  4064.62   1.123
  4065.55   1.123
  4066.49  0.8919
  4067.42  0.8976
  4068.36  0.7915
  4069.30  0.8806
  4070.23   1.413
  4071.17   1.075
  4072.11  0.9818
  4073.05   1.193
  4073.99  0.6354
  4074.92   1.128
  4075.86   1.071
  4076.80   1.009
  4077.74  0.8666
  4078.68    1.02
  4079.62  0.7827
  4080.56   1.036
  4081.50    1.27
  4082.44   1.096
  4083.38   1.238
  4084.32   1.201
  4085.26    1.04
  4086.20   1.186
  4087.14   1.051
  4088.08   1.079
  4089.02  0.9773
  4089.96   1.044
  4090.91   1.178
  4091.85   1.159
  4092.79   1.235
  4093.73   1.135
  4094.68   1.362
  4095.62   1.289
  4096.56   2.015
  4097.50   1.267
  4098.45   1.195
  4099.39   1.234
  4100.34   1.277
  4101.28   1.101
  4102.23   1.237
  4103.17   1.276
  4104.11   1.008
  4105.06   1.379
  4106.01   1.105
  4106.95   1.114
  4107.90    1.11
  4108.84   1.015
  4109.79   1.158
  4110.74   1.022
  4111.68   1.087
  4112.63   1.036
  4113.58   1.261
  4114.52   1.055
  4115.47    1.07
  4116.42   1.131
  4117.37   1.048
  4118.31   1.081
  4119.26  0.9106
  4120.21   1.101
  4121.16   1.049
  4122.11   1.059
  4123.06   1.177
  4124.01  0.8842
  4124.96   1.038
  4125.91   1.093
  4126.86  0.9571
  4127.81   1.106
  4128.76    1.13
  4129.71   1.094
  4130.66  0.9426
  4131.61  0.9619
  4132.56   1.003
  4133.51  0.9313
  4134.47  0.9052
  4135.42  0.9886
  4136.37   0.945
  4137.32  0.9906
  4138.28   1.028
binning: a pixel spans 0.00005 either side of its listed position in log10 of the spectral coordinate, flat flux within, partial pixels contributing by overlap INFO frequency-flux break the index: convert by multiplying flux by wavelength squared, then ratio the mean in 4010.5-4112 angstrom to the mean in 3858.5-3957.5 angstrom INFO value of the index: 0.95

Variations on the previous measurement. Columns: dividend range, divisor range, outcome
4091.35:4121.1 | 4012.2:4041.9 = 1.16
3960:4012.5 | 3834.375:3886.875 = 0.90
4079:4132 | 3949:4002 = 1.06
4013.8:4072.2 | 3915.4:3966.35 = 0.94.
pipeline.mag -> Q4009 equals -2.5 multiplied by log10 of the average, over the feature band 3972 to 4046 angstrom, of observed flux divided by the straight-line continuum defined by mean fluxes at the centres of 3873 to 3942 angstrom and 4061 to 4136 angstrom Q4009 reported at 0.08 mag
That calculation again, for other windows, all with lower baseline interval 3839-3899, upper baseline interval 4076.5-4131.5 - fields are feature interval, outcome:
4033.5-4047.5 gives 0.24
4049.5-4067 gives 0.09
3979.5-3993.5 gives 0.16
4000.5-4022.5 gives 0.13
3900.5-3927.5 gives 0.10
